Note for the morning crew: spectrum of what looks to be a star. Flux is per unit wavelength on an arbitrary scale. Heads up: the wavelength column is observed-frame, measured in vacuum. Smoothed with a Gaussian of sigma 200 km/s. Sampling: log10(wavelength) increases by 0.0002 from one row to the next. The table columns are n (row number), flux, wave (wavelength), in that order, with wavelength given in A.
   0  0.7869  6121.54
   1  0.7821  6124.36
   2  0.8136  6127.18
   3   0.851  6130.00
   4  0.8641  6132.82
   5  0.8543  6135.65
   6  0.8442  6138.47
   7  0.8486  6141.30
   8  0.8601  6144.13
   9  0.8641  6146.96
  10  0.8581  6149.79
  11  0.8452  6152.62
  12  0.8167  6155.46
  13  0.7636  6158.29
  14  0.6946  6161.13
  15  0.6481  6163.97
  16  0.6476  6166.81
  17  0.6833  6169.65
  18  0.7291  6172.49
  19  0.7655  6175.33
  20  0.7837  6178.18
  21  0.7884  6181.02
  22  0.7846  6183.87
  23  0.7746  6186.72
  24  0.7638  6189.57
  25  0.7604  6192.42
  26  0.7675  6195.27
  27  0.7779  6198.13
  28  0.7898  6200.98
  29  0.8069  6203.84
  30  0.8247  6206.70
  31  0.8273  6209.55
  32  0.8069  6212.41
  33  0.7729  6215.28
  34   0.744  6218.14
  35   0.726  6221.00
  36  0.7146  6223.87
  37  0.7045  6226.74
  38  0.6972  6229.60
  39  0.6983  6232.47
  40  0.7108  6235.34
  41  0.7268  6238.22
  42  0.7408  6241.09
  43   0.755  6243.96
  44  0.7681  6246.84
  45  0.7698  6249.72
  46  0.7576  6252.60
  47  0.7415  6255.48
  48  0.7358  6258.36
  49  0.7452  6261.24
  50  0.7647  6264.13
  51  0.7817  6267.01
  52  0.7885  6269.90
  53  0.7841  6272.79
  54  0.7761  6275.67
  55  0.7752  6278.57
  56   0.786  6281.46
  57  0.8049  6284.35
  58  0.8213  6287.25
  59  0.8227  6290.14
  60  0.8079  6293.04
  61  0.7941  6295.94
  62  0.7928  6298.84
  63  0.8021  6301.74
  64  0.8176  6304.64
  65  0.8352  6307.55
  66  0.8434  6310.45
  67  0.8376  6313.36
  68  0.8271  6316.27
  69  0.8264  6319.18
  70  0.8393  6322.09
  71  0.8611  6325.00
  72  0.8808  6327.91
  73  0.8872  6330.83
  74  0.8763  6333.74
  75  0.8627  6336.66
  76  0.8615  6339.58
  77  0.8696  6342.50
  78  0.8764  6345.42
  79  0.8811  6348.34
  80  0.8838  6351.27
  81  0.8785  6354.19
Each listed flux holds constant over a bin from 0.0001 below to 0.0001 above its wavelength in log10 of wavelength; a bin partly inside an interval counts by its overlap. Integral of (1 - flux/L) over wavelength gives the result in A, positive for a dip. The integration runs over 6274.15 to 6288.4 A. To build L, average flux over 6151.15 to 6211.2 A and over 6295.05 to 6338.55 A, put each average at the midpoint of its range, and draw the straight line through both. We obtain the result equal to 0.49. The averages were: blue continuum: 0.764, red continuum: 0.84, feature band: 0.792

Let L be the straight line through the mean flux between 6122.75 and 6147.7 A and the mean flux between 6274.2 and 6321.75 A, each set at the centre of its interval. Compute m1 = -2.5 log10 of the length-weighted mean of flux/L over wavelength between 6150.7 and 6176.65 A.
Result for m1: 0.14 mag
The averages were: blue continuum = 0.842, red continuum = 0.811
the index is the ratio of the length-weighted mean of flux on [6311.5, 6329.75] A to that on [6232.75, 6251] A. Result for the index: 1.14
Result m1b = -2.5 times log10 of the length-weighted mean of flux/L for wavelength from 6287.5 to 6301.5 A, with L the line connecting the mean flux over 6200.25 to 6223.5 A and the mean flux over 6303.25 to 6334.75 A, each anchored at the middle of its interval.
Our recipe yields 0.036 mag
